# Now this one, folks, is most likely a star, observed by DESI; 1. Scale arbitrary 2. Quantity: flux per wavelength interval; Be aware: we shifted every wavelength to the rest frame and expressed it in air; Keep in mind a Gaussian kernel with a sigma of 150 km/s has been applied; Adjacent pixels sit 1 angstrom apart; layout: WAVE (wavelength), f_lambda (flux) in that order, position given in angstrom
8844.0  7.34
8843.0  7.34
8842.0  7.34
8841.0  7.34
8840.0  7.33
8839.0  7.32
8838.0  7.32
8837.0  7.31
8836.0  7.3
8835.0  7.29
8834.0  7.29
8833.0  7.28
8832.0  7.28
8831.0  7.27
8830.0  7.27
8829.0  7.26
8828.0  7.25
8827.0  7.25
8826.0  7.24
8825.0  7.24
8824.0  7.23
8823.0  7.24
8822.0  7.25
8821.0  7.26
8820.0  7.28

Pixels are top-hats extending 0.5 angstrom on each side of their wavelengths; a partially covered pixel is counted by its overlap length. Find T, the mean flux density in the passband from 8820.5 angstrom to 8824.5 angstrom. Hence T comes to 7.25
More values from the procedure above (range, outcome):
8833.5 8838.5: 7.3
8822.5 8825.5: 7.24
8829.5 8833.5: 7.28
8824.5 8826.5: 7.24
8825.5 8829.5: 7.25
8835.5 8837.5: 7.3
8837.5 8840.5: 7.32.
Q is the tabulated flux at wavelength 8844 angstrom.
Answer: 7.34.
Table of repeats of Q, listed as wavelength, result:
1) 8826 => 7.24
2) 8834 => 7.29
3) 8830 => 7.27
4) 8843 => 7.34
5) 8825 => 7.24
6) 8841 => 7.34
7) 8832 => 7.28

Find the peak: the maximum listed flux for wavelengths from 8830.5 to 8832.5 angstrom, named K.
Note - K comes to 7.28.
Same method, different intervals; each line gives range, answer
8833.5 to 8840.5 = 7.33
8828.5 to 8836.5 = 7.3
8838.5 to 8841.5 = 7.34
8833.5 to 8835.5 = 7.29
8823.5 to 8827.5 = 7.25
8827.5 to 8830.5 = 7.27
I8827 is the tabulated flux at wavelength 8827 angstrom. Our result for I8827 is 7.25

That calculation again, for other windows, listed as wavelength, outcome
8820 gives 7.28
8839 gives 7.32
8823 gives 7.24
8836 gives 7.3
